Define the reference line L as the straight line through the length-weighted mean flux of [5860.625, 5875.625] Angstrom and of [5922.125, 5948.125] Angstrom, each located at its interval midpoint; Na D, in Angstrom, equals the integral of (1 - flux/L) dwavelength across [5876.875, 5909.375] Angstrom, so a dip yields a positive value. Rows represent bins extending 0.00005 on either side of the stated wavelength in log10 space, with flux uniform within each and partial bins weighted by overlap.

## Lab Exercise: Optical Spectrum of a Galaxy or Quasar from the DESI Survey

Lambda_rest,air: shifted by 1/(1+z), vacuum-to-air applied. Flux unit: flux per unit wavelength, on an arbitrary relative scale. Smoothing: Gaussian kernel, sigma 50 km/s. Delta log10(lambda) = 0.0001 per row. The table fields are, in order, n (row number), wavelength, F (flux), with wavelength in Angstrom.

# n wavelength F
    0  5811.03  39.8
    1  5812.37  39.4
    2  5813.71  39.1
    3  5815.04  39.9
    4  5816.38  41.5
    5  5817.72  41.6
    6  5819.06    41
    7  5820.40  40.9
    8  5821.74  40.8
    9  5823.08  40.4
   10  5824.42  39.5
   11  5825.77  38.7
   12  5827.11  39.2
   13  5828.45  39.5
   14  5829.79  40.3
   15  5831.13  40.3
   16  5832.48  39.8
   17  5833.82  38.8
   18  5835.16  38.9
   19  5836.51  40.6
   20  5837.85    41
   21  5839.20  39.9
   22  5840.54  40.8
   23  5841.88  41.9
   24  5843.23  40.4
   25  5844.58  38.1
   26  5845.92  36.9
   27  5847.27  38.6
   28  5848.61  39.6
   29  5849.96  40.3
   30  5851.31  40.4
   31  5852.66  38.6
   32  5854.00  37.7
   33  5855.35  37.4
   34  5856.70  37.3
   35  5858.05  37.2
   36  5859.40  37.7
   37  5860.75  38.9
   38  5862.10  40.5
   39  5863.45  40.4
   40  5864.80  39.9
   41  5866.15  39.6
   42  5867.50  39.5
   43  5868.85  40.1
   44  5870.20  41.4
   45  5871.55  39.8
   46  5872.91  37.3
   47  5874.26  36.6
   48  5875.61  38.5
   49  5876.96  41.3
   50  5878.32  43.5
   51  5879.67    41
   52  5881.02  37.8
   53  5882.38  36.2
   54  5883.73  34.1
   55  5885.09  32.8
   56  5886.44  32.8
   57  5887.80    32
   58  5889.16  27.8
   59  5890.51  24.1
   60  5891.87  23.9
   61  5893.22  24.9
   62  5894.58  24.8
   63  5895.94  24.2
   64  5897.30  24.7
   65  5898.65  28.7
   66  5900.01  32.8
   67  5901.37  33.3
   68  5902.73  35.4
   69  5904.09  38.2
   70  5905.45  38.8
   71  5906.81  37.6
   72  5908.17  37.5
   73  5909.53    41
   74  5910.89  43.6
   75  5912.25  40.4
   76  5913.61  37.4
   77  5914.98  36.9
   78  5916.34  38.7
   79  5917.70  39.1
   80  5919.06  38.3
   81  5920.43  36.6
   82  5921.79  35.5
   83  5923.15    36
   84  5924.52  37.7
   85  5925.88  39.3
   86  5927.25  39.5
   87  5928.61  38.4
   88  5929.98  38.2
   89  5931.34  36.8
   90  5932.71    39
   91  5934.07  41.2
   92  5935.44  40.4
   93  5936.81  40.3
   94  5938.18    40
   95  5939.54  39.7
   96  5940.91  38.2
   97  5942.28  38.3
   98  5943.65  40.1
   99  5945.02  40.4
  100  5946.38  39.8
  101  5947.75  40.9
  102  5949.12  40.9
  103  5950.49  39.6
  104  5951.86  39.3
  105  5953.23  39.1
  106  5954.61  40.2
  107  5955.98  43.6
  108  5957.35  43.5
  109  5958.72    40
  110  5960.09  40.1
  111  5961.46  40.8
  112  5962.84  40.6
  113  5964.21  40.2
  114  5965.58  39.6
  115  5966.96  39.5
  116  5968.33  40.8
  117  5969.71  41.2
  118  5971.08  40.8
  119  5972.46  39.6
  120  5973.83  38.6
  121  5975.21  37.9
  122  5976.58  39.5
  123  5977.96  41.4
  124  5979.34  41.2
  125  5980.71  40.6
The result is 5.37 Angstrom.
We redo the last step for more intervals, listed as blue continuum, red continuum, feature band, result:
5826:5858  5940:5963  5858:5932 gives 6.80 Angstrom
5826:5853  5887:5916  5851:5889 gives -1.82 Angstrom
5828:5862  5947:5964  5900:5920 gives 1.00 Angstrom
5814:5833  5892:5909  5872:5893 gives -0.50 Angstrom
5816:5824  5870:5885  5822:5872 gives 0.45 Angstrom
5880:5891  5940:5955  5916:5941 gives -0.71 Angstrom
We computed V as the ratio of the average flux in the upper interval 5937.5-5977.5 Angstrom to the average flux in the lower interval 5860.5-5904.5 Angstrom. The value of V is 1.2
